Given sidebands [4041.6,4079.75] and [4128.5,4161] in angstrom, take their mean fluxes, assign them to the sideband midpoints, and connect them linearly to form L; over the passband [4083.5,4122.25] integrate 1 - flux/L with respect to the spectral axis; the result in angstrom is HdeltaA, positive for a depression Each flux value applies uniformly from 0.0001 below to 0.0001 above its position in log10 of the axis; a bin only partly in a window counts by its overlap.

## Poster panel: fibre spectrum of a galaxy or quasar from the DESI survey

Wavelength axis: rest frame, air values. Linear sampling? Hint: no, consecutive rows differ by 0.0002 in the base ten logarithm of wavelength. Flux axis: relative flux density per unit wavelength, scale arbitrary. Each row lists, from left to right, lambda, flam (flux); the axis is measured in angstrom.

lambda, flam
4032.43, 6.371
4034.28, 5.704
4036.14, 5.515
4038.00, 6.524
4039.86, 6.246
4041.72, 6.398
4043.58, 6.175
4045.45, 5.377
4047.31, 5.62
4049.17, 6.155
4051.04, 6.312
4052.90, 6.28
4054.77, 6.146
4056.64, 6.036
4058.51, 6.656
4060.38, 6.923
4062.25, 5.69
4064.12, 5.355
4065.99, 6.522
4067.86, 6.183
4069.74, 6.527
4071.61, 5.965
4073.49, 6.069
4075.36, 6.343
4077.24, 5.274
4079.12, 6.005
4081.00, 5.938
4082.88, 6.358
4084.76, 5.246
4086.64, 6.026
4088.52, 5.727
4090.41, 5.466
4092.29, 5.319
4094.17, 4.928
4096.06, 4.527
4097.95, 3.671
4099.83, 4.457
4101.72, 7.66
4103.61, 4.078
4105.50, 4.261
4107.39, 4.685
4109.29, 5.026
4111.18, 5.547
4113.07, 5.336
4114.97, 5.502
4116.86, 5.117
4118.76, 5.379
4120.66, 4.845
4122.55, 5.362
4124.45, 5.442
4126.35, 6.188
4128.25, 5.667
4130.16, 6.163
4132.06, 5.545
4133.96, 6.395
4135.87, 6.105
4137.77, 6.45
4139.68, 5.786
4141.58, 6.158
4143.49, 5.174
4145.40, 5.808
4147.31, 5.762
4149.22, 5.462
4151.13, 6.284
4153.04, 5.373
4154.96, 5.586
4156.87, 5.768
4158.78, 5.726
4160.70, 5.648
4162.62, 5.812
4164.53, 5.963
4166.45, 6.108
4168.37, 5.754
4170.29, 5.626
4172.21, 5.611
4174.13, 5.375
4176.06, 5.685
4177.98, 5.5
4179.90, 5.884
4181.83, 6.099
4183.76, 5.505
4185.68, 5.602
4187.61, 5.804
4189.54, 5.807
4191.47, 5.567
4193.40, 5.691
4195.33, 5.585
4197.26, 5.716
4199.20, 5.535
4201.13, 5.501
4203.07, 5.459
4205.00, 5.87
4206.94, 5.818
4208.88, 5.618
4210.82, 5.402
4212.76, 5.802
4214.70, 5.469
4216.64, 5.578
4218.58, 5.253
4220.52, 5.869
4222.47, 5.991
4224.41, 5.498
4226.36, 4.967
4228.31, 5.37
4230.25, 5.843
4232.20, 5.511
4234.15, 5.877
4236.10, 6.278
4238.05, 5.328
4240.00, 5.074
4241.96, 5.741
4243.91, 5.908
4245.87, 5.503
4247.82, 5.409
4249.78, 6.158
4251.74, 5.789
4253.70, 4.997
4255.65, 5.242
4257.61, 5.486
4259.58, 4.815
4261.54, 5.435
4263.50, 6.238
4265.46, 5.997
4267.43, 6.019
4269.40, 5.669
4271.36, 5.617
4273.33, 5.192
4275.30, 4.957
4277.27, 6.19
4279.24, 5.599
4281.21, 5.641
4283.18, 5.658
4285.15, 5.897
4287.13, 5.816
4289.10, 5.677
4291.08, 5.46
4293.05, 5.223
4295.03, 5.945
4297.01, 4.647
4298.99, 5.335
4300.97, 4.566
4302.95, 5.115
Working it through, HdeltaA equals 5.3 angstrom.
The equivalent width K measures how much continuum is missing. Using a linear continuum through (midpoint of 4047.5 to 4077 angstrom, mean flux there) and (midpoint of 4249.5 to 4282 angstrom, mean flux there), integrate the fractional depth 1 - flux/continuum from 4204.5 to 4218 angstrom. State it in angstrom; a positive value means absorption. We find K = 0.2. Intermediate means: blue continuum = 6.17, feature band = 5.63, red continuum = 5.58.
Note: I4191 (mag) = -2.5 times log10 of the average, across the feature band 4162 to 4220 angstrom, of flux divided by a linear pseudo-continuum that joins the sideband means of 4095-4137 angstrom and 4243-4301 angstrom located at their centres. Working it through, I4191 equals -0.046 mag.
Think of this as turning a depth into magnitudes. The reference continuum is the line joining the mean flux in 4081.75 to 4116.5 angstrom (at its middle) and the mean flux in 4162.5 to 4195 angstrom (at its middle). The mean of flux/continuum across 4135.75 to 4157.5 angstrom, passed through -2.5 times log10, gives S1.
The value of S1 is -0.05 mag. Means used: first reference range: 5.21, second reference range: 5.73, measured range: 5.8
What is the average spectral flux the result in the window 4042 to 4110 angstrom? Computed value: 5.7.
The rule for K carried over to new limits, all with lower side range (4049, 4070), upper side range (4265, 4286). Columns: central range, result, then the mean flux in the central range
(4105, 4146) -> 3.4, 5.56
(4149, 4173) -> 0.8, 5.76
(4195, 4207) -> 0.5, 5.63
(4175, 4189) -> 0.4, 5.72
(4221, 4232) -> 0.5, 5.55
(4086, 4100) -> 2.5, 5.03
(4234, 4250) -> 0.2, 5.67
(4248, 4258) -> 0.3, 5.53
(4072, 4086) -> 0.6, 5.9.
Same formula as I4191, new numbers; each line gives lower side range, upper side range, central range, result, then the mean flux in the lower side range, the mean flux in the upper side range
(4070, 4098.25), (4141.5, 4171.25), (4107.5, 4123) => 0.08 mag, 5.59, 5.74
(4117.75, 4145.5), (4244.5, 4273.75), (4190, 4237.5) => 0.00 mag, 5.76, 5.58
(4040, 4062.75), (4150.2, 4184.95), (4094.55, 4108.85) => 0.24 mag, 6.16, 5.74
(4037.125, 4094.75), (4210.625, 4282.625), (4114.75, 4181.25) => 0.02 mag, 6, 5.59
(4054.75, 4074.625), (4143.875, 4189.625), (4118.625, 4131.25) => 0.06 mag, 6.19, 5.72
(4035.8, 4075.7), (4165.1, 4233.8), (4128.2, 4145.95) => -0.01 mag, 6.14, 5.64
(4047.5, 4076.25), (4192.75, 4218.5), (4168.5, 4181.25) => 0.02 mag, 6.2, 5.61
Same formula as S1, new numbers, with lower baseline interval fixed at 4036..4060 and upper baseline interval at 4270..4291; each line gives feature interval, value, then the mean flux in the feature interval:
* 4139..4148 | 0.04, 5.74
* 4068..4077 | -0.01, 6.15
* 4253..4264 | 0.06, 5.34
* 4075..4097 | 0.09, 5.58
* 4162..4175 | 0.02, 5.75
